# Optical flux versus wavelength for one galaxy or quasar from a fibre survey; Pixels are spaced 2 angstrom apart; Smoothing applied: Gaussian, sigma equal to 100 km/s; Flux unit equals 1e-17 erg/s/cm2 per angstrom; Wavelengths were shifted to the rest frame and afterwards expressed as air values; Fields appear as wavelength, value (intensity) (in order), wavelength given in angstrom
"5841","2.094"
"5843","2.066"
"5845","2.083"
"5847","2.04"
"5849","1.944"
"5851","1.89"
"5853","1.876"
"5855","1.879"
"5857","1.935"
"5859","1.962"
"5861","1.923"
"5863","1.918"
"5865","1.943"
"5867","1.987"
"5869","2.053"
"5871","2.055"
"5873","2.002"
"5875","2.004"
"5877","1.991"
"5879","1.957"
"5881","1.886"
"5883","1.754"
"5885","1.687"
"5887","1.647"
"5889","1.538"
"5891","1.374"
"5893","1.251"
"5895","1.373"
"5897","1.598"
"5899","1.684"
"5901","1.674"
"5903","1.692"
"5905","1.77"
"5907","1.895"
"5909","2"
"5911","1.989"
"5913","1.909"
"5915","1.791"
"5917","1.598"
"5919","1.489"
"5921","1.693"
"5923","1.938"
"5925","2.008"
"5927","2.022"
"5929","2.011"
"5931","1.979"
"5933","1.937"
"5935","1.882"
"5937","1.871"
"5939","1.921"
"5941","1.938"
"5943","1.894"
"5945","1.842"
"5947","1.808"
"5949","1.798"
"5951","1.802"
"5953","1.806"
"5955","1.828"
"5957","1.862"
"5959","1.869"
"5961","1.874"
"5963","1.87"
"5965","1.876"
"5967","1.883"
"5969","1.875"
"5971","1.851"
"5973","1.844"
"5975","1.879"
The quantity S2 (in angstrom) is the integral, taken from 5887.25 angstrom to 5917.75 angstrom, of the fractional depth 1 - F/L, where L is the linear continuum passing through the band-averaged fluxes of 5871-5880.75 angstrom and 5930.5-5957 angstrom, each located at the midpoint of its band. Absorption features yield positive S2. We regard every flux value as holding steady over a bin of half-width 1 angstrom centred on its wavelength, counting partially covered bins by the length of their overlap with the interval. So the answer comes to 4.1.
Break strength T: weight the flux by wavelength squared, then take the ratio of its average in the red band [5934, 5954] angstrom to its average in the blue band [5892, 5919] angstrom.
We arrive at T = 1.11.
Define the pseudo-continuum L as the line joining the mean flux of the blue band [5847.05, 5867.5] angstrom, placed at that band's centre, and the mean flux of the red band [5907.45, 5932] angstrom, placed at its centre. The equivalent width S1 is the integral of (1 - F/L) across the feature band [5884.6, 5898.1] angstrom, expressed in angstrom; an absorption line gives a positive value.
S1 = 2.9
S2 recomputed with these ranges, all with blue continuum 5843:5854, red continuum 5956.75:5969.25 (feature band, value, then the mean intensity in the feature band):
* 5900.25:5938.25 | 1.20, 1.85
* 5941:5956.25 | 0.43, 1.83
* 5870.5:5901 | 3.61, 1.71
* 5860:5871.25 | -0.08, 1.97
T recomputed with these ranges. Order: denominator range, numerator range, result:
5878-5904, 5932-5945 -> 1.19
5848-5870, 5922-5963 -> 1.01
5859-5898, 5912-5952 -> 1.06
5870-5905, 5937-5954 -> 1.10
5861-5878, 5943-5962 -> 0.95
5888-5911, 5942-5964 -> 1.14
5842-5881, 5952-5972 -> 0.98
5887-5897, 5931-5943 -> 1.36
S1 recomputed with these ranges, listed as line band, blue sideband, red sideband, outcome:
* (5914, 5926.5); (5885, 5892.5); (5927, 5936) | 0.6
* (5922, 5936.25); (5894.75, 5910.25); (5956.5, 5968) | -1.4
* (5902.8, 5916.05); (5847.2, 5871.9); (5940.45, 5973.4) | 0.2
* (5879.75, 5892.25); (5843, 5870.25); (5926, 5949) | 1.9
